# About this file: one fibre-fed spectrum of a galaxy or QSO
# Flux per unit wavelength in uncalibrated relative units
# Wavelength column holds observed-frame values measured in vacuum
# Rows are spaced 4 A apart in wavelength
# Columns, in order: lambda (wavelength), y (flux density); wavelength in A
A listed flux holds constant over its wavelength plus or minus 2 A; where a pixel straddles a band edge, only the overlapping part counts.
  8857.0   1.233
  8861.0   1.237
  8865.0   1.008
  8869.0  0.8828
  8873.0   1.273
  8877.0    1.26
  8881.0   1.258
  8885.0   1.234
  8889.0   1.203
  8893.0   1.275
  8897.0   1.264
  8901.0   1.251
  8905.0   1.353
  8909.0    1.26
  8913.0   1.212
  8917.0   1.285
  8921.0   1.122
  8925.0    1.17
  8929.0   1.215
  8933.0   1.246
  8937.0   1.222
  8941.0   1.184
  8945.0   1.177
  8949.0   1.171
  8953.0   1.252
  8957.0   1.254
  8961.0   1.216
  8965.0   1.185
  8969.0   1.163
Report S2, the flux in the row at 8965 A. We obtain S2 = 1.185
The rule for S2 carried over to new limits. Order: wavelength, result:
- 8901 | 1.251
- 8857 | 1.233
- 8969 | 1.163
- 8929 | 1.215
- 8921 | 1.122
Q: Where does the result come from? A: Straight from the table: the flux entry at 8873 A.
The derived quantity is 1.273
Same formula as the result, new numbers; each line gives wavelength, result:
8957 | 1.254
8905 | 1.353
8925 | 1.17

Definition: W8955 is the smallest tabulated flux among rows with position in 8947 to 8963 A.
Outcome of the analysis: 1.171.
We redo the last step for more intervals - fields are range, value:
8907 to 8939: 1.122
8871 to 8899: 1.203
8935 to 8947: 1.177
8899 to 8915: 1.212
